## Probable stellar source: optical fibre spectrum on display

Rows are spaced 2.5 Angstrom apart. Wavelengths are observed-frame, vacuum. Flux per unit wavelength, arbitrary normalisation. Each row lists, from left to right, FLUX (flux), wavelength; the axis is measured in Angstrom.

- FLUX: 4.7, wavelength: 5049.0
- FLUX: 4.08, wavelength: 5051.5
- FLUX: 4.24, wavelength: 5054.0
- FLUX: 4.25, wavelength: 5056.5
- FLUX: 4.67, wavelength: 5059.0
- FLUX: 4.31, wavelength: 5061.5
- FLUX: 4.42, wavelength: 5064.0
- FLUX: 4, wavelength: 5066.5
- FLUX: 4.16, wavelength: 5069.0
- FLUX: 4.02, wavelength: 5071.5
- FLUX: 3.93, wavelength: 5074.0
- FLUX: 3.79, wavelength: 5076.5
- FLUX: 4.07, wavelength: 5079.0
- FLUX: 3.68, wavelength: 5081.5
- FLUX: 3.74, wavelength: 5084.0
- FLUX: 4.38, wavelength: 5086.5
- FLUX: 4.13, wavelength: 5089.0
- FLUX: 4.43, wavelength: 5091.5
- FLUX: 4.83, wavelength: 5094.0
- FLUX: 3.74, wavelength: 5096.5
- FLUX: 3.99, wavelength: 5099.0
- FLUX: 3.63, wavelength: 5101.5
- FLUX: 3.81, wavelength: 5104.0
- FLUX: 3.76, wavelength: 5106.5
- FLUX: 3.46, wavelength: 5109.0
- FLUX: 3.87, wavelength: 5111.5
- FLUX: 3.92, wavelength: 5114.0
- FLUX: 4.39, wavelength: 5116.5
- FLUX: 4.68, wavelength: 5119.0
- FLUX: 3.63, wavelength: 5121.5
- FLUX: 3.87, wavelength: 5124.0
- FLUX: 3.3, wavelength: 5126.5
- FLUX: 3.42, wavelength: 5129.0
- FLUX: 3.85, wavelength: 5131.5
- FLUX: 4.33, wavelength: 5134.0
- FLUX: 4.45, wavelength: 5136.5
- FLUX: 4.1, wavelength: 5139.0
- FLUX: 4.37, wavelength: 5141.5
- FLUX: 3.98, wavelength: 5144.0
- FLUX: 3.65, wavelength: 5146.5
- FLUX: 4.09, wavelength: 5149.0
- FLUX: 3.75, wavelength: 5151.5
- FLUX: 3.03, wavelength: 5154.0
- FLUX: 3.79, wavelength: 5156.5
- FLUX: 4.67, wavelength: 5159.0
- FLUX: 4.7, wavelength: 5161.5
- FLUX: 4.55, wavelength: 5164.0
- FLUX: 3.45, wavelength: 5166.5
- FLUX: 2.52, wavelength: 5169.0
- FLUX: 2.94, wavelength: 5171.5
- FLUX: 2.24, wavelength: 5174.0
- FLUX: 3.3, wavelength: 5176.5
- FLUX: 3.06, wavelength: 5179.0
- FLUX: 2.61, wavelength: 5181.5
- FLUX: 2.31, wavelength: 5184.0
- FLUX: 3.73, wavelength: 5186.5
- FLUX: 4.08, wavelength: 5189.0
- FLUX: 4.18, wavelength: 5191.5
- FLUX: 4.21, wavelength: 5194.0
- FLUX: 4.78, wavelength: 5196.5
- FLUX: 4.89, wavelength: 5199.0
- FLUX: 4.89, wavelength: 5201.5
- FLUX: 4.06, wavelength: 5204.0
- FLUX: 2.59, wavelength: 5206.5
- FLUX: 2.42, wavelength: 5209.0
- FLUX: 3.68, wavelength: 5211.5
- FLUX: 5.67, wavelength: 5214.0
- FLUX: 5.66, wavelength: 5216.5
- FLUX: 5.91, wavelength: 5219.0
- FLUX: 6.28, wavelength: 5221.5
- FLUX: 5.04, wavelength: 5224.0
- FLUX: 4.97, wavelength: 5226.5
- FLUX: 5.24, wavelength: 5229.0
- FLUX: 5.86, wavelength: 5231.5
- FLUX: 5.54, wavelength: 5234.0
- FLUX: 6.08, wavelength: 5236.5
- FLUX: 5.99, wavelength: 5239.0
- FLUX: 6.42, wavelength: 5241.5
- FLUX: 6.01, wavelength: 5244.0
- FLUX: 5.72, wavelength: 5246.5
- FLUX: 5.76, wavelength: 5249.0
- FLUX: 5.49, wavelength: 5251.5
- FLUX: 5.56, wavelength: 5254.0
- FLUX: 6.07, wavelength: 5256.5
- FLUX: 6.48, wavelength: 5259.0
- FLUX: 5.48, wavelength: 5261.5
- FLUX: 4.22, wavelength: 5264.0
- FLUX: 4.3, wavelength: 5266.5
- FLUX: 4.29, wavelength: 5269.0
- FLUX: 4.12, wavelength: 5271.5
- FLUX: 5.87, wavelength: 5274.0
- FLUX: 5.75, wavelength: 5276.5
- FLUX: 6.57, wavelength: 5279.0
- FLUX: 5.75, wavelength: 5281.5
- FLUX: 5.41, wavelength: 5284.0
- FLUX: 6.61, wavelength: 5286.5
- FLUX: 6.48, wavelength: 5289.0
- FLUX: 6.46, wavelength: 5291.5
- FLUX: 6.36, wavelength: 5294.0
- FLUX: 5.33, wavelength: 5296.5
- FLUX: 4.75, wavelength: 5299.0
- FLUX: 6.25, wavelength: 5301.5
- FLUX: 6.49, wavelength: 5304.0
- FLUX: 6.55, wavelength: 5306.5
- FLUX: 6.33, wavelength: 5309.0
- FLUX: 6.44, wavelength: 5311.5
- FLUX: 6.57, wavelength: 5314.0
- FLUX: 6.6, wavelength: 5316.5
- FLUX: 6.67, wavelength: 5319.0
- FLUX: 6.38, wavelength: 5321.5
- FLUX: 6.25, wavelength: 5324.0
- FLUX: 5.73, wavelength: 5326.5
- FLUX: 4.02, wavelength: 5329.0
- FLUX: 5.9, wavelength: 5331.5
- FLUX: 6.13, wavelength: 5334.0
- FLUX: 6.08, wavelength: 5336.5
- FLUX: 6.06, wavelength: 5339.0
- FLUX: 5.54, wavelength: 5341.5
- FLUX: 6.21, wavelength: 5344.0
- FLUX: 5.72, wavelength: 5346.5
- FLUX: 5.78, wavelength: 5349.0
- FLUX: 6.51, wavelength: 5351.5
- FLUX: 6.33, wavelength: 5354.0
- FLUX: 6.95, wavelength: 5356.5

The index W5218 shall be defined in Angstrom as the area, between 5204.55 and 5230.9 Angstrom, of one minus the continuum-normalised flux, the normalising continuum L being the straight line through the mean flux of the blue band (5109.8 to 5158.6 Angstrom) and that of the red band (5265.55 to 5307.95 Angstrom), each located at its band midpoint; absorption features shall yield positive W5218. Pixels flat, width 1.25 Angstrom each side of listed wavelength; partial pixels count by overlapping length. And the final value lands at 1.0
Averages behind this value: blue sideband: 3.93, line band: 4.76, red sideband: 5.74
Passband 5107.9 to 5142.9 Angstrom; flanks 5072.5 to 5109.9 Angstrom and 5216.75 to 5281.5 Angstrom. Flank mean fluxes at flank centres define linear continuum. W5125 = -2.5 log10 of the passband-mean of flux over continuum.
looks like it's 0.088 mag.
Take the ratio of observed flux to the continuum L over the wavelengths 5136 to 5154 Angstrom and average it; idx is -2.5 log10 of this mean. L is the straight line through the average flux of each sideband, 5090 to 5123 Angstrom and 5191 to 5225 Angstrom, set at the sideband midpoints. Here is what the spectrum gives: 0.07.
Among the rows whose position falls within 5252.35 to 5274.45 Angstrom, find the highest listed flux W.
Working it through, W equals 6.48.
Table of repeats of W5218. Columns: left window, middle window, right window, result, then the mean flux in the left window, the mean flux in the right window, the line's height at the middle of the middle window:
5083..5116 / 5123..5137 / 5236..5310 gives 1.51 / 3.99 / 5.76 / 4.3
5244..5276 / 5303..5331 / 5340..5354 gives -2.05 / 5.32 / 5.99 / 5.76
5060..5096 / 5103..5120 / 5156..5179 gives -0.31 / 4.13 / 3.54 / 3.91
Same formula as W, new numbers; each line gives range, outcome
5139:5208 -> 4.89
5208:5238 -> 6.28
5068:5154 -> 4.83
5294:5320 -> 6.67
